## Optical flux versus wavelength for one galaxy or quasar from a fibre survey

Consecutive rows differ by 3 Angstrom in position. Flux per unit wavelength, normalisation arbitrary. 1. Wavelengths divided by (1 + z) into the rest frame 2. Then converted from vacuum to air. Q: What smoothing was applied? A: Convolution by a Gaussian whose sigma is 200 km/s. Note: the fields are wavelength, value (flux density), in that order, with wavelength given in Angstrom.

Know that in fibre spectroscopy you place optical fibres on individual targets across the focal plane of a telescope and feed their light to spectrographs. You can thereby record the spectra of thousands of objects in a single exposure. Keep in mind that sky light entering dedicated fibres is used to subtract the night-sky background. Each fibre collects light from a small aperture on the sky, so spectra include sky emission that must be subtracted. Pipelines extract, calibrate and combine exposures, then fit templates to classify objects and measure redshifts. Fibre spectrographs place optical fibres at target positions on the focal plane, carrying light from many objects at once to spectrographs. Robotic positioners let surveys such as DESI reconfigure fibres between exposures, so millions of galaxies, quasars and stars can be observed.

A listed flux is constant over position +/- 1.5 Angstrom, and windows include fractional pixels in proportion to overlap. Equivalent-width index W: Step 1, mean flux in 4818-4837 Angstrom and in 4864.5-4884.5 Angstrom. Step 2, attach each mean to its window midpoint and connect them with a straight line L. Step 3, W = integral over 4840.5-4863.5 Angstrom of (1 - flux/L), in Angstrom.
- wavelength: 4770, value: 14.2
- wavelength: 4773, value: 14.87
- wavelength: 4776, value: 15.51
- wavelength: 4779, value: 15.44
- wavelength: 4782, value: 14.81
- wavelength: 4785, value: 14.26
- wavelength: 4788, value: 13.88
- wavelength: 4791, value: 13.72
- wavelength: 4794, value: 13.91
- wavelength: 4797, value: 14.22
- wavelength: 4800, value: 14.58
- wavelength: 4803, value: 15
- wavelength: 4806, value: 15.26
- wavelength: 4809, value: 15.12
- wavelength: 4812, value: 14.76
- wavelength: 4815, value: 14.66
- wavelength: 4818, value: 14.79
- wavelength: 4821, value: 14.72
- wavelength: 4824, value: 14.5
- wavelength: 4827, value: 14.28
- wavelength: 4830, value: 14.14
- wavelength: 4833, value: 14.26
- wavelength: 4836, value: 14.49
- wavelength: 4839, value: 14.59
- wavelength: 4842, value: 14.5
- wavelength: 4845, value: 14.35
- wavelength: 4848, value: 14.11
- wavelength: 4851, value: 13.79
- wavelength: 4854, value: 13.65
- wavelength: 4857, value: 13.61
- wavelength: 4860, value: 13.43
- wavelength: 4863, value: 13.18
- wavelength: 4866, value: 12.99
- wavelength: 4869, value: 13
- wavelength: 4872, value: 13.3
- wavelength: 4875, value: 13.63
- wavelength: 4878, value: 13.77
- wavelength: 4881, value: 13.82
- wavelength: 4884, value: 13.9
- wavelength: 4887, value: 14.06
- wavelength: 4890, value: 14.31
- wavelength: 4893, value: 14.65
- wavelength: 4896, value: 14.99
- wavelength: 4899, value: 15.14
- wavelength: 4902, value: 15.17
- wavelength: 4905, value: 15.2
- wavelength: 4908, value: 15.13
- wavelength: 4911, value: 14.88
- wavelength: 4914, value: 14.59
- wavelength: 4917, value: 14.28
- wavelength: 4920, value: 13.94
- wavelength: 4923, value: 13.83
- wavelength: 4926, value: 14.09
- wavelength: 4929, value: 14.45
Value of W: 0.1 Angstrom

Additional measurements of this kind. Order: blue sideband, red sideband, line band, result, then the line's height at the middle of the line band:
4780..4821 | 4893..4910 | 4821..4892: 4.40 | 14.8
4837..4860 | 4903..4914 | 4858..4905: 1.91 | 14.6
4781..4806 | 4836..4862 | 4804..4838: -1.09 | 14.2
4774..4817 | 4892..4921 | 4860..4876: 1.66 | 14.8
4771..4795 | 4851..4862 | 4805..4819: -0.73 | 14.2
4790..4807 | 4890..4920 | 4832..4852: 0.39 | 14.6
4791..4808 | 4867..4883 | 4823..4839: -0.29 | 14.1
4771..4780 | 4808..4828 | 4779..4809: 0.97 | 15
